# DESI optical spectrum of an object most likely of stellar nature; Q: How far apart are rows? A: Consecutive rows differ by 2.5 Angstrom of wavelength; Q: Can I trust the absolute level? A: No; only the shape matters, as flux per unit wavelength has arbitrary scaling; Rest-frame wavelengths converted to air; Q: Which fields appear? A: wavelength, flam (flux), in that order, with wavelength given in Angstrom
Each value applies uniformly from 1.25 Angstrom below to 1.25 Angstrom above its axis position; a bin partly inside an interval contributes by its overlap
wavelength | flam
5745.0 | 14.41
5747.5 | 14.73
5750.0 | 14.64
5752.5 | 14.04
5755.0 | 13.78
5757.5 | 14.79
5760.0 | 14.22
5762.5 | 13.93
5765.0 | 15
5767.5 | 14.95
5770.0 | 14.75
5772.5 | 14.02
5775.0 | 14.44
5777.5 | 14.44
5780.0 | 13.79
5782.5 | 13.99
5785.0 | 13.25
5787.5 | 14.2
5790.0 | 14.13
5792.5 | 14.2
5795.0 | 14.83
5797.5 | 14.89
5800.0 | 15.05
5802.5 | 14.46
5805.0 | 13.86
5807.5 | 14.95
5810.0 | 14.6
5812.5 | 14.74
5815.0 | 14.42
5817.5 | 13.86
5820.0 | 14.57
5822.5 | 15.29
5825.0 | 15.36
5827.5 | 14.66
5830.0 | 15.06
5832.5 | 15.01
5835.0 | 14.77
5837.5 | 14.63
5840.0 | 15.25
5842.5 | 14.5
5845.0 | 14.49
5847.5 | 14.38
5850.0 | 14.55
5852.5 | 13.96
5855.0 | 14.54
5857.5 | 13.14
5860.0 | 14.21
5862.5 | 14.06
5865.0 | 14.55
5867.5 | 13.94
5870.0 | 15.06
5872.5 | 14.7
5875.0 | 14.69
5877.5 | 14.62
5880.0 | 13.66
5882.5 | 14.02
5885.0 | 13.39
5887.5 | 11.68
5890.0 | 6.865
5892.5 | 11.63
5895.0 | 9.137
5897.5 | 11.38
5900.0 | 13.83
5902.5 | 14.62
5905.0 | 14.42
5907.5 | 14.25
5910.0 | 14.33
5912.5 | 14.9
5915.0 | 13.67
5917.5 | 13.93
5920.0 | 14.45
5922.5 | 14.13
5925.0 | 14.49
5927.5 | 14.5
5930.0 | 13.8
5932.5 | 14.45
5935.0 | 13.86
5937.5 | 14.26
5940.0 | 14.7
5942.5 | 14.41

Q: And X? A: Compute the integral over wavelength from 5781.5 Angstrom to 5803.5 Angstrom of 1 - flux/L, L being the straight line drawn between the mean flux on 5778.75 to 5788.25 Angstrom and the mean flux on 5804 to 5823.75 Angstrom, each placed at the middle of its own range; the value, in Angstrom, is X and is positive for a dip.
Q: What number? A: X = -0.5 Angstrom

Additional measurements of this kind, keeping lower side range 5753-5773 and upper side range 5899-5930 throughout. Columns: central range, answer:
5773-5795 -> 0.5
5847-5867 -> 0.2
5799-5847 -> -1.1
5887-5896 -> 2.9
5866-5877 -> -0.2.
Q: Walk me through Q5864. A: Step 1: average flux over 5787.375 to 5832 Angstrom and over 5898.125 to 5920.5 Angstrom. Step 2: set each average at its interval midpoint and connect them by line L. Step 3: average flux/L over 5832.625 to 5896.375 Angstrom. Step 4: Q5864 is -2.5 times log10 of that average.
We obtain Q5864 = 0.06 mag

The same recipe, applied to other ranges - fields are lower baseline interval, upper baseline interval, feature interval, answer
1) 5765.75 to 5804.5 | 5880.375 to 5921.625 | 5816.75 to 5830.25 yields -0.07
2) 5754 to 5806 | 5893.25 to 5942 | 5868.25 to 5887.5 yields -0.01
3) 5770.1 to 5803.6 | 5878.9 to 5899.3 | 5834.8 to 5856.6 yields -0.15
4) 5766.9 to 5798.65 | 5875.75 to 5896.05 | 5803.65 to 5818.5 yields -0.06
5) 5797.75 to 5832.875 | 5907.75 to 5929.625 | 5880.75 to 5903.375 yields 0.21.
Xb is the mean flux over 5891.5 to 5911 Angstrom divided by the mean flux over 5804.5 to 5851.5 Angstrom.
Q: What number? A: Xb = 0.9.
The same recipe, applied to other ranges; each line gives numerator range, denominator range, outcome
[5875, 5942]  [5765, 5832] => 0.93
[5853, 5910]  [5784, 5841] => 0.91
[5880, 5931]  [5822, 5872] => 0.91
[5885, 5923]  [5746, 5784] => 0.90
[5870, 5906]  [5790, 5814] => 0.88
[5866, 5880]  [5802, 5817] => 1.00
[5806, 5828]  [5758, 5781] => 1.02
